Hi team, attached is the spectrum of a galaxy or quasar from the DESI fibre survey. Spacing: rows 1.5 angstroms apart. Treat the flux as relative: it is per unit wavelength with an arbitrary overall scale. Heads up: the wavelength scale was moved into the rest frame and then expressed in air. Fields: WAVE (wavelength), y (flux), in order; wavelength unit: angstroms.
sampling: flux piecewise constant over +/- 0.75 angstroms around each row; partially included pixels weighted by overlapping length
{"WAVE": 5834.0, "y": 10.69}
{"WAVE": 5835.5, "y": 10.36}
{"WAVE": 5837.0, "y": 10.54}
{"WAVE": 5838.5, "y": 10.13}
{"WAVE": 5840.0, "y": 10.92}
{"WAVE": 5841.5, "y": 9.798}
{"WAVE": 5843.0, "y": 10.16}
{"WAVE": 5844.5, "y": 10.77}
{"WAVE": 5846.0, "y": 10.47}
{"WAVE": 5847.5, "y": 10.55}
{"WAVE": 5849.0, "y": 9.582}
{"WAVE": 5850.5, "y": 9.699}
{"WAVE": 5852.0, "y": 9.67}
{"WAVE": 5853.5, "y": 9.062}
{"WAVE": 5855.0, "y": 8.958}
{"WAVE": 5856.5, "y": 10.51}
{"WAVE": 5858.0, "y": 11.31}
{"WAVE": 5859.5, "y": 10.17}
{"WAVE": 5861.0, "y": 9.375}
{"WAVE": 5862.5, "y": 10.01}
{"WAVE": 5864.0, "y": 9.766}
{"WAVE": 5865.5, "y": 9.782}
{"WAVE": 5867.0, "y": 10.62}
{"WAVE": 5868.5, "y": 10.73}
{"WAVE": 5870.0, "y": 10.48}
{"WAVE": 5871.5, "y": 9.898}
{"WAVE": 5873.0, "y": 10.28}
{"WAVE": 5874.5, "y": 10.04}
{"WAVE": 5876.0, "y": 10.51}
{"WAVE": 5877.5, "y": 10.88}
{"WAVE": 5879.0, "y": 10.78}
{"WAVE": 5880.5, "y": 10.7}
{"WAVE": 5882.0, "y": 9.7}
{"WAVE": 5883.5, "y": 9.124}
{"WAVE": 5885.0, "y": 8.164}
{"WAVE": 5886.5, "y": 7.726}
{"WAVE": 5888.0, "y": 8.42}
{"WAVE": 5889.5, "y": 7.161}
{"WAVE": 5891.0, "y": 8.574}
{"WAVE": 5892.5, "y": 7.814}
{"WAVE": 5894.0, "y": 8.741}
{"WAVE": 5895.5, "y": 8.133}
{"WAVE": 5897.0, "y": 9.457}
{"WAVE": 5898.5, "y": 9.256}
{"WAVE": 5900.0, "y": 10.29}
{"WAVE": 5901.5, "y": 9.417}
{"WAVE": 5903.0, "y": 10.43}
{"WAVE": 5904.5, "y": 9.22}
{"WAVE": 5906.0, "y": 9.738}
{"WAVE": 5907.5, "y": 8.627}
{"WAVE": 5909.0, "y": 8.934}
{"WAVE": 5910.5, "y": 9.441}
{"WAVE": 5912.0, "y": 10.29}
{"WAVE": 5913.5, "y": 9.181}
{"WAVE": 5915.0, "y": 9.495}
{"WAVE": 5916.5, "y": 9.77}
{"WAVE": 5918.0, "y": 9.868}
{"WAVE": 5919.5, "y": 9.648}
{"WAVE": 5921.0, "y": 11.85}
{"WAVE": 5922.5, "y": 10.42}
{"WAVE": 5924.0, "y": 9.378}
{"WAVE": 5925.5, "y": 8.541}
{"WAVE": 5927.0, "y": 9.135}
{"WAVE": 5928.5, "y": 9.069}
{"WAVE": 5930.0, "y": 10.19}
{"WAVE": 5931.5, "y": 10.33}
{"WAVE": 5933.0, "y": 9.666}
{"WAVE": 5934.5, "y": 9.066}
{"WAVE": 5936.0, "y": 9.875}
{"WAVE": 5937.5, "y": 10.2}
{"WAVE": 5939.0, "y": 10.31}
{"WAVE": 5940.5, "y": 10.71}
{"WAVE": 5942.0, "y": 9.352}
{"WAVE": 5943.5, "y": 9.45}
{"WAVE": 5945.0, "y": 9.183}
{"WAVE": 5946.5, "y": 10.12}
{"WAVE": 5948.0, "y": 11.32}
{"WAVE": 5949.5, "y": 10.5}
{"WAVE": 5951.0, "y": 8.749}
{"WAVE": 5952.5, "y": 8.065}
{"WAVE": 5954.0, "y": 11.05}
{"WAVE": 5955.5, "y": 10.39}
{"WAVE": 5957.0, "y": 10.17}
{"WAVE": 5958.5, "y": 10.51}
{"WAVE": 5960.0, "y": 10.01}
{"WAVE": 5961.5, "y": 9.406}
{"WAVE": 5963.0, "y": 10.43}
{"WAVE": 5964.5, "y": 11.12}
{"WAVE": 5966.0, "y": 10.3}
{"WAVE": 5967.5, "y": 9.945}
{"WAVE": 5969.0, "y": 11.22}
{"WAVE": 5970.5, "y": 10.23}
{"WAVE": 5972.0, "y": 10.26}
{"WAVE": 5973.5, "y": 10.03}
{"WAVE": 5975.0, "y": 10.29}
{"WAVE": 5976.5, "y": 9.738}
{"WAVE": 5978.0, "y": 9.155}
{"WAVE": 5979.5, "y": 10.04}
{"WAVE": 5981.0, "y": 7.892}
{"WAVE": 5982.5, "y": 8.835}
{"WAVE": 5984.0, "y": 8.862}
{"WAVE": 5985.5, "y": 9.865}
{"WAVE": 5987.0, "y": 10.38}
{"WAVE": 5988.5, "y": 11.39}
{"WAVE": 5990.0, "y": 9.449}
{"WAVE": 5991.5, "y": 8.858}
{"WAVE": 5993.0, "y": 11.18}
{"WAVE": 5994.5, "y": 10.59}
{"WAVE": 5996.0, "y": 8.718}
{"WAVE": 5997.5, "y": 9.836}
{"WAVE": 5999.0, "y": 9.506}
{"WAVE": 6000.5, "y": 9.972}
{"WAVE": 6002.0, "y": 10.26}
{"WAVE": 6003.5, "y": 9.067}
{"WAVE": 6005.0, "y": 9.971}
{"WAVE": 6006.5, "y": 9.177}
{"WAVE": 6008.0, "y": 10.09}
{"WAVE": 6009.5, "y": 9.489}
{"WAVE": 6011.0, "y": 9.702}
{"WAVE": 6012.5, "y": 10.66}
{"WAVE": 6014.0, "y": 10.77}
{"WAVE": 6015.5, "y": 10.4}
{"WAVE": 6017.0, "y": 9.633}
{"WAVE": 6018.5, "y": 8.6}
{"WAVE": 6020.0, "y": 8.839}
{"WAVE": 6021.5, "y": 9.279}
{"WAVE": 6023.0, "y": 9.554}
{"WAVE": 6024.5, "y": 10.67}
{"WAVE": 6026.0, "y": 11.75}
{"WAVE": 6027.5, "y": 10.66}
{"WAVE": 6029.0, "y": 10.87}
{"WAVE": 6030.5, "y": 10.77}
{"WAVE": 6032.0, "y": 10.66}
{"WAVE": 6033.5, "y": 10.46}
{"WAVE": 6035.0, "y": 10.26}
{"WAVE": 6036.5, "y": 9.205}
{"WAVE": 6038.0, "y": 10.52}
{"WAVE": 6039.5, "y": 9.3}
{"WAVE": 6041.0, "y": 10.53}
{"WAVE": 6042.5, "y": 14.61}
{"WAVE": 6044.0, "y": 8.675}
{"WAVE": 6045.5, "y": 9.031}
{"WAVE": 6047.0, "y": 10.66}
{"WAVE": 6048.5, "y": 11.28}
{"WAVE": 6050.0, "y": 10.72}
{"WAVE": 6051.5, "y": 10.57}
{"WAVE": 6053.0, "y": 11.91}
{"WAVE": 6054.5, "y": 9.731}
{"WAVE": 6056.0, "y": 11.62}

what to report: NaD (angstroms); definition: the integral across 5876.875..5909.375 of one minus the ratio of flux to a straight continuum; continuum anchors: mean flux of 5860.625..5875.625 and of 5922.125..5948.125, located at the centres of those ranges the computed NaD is 2.7 angstroms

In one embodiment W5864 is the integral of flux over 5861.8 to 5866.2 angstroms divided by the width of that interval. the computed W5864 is 9.85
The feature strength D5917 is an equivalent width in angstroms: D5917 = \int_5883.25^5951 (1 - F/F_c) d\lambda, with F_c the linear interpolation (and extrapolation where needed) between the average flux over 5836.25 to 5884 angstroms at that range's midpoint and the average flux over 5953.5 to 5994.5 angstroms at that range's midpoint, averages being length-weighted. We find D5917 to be 4.3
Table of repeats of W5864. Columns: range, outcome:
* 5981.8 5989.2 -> 9.86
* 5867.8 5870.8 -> 10.6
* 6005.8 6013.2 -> 9.82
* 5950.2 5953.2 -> 8.45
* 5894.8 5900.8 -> 9.29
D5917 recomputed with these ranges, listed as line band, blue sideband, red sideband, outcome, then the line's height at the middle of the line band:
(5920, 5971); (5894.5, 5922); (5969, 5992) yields -1.7 angstroms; 9.68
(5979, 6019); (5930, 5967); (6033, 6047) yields 1.7 angstroms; 10.2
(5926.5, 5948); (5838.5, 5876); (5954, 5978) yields 0.8 angstroms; 10.2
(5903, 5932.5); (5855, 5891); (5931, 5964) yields 0.7 angstroms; 9.89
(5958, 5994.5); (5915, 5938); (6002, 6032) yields -0.3 angstroms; 9.91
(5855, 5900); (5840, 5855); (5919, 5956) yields 1.6 angstroms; 9.93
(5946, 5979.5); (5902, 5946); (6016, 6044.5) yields -0.8 angstroms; 9.91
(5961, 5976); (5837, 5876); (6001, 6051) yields -0.2 angstroms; 10.2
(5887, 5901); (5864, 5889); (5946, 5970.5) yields 1.8 angstroms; 9.91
